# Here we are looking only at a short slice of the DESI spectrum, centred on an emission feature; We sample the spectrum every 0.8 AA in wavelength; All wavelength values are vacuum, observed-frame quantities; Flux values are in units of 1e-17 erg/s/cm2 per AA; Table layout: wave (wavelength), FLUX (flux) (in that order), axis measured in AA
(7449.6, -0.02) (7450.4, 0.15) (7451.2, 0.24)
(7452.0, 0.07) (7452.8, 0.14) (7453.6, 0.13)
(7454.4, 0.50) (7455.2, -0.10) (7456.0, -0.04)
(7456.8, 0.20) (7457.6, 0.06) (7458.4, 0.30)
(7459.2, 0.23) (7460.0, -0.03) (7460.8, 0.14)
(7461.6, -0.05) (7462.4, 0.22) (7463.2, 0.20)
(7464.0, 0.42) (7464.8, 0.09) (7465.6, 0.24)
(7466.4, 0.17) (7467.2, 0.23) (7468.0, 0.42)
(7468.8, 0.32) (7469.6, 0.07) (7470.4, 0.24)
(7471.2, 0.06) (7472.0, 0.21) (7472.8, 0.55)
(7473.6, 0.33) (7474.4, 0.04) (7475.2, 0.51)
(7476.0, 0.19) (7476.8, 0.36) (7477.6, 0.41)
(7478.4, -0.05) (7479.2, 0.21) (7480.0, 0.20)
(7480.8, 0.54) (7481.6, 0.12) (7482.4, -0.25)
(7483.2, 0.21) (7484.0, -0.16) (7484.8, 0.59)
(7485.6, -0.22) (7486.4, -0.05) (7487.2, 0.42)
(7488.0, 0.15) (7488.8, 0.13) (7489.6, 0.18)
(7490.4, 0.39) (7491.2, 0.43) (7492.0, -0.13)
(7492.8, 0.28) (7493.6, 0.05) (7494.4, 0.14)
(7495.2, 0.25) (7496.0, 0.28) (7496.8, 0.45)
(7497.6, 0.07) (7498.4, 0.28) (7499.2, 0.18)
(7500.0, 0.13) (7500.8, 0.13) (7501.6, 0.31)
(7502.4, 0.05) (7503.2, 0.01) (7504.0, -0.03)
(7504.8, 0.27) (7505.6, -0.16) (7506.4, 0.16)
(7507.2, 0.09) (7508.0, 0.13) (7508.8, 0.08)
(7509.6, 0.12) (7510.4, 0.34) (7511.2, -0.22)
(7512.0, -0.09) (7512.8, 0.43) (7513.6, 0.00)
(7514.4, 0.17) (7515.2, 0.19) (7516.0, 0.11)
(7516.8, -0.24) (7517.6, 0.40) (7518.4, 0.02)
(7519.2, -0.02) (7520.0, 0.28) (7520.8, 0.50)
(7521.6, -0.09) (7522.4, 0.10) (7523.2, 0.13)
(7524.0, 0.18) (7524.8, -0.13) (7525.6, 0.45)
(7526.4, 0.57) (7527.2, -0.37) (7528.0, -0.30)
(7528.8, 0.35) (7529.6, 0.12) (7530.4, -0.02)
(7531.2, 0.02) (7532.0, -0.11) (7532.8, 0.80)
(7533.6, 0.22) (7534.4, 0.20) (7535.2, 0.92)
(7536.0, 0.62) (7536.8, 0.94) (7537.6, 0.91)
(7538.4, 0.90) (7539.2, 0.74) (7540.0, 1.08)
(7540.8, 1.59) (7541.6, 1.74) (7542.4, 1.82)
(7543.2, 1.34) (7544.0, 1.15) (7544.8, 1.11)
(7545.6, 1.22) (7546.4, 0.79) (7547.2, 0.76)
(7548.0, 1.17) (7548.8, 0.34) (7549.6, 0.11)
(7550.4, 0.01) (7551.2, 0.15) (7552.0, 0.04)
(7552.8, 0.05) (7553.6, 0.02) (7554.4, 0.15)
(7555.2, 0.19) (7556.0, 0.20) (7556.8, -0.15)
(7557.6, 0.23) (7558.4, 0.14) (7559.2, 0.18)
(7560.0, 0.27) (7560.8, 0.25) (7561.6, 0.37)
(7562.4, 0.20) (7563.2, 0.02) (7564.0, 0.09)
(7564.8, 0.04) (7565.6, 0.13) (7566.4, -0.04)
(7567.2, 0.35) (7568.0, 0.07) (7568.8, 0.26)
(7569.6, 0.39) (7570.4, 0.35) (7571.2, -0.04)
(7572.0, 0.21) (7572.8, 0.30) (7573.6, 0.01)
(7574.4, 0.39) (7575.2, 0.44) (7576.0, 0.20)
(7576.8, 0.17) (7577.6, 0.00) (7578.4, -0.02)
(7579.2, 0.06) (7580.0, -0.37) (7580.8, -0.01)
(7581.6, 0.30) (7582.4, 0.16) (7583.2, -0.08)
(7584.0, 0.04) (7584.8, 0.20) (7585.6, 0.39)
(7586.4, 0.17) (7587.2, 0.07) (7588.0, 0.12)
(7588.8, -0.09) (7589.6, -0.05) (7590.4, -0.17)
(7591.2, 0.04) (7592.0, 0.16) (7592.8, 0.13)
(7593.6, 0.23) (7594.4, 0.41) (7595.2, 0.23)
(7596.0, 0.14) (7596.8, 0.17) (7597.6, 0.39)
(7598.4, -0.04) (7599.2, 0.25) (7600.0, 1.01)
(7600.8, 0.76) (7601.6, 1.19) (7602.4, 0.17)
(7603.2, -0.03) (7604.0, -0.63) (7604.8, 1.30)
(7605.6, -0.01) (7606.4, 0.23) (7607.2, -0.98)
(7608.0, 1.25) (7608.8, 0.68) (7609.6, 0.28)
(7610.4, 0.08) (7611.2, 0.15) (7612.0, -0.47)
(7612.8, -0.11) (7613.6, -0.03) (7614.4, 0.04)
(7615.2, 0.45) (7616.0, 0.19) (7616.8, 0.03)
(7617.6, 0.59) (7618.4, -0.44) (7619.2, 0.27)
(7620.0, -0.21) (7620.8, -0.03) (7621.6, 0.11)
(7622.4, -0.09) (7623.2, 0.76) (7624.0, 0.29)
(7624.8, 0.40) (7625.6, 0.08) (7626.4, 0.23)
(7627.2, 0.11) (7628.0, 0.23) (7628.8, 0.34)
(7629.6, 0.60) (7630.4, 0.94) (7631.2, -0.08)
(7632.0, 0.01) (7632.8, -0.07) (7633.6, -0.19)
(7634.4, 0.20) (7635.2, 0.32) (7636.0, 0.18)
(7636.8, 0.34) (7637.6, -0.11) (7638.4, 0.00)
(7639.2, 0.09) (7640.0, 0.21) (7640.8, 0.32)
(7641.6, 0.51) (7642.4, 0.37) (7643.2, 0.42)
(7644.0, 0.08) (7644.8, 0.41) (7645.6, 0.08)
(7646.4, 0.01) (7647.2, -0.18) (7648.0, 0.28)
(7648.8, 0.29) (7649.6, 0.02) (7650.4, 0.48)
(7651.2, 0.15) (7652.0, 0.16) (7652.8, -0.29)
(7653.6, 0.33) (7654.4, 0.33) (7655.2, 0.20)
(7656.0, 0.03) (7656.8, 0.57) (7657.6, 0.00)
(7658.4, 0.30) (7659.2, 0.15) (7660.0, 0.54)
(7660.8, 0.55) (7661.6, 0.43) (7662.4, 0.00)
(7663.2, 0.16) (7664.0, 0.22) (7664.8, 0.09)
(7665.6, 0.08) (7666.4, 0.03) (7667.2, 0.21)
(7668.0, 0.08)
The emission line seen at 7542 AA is [O II]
